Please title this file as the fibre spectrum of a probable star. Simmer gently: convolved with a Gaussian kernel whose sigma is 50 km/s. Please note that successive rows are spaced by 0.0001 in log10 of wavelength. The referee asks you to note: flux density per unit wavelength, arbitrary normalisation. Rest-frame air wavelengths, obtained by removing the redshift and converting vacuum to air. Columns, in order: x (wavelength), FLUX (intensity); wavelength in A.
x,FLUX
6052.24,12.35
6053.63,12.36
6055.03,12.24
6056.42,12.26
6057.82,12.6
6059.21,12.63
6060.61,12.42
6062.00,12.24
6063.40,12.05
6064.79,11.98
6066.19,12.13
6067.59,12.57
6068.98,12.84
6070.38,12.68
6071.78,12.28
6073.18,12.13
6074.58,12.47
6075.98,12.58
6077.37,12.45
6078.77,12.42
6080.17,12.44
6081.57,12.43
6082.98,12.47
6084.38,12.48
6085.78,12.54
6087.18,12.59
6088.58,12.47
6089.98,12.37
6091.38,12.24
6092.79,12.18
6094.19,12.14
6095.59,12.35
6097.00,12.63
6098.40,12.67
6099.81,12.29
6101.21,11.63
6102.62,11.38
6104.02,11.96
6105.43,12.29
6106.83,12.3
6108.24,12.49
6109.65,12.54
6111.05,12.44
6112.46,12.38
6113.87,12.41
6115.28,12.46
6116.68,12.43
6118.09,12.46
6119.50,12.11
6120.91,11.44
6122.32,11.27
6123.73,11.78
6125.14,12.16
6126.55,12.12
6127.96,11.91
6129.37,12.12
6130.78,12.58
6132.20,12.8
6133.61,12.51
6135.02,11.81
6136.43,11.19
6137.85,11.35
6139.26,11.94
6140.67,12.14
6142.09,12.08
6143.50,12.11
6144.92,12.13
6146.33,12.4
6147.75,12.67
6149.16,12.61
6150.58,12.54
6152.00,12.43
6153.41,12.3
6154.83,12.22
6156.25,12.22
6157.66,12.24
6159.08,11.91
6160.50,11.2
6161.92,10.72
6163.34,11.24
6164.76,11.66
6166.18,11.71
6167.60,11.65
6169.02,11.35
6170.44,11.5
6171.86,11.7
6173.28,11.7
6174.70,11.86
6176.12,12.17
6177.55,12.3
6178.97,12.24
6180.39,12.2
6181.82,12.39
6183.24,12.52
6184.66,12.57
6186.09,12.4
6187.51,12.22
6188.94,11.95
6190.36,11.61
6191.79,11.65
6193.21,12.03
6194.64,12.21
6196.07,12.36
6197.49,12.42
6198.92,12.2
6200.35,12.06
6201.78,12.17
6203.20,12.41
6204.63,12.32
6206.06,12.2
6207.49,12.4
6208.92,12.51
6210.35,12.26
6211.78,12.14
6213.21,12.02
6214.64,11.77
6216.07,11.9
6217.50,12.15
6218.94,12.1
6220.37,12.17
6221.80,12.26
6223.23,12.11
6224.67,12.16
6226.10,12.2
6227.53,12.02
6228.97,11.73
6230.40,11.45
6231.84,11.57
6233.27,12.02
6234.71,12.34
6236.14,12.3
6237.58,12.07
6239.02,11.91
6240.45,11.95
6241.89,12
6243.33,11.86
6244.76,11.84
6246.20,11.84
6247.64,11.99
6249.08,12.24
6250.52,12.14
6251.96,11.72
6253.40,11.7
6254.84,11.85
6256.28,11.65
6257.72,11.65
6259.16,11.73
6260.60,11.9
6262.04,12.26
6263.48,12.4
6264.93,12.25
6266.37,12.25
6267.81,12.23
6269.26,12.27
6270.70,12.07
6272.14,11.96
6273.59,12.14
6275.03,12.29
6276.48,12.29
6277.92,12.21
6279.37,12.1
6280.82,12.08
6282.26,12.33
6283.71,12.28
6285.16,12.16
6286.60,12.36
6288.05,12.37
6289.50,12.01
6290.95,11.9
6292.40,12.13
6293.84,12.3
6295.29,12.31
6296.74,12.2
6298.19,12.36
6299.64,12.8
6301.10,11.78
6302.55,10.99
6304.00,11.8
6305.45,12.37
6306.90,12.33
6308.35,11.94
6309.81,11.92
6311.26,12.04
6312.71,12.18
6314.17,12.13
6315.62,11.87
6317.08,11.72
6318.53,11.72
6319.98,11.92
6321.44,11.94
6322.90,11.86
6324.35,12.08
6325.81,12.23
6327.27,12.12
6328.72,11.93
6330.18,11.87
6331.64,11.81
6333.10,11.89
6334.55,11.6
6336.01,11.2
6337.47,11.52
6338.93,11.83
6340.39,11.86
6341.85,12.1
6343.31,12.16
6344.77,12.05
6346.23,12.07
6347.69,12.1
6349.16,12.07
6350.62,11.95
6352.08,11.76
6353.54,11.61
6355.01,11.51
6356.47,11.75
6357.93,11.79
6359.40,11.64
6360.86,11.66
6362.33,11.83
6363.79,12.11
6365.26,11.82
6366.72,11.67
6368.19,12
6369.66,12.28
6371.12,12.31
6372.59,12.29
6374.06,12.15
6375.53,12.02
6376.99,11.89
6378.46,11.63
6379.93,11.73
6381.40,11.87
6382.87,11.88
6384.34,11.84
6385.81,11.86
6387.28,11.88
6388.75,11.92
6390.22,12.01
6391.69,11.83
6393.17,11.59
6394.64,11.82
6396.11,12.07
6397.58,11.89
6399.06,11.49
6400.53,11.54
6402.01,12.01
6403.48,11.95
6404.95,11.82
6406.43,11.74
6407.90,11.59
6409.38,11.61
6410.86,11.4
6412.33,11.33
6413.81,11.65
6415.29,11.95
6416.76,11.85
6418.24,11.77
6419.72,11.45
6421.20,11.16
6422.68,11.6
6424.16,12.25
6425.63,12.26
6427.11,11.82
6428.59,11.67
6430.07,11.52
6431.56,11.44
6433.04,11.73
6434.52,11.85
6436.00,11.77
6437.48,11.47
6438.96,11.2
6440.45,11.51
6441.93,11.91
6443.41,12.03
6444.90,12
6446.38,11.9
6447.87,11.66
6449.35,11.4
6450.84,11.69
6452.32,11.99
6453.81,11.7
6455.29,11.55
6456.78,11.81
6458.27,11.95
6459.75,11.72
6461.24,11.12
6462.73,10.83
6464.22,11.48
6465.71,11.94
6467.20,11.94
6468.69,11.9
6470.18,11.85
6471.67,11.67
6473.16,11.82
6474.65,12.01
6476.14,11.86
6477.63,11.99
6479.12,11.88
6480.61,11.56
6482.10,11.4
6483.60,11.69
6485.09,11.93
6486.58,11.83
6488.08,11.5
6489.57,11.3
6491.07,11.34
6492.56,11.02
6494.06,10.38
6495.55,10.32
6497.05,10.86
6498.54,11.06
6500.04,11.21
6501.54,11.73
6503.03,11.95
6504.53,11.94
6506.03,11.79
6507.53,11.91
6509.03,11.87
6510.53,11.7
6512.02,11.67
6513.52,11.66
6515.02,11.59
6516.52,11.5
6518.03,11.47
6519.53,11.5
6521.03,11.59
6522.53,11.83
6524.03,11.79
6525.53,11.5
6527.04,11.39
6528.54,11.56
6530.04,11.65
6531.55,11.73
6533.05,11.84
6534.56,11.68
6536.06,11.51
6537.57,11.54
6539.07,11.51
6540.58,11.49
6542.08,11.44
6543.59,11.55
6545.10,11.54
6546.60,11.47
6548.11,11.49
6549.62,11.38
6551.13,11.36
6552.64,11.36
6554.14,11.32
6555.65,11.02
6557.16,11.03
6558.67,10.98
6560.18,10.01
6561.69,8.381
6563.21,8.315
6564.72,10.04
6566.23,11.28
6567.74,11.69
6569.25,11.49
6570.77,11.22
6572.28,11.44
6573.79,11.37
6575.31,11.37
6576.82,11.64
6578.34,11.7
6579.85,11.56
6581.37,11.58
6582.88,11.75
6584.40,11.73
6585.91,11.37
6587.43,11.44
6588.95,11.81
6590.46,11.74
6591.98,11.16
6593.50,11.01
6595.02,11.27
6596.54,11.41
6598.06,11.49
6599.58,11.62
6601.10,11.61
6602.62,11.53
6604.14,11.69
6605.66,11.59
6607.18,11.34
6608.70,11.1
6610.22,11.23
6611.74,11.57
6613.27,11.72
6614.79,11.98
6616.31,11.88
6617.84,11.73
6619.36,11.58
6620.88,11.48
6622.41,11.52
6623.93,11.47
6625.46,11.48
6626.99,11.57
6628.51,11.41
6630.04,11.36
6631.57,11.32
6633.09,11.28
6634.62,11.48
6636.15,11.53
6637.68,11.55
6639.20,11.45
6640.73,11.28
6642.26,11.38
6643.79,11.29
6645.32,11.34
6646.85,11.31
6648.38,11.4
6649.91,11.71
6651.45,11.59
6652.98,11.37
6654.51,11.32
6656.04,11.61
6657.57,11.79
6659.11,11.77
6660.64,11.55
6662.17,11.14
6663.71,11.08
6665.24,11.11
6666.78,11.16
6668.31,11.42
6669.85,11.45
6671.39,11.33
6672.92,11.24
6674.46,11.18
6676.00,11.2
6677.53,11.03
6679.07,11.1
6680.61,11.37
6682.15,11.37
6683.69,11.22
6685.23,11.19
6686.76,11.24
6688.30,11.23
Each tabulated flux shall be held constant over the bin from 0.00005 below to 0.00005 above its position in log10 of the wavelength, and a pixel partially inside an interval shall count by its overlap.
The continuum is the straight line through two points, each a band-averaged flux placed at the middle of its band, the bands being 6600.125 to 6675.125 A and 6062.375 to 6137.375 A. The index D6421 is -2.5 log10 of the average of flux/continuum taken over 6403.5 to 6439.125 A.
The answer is 0.01 mag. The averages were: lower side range 12.3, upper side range 11.5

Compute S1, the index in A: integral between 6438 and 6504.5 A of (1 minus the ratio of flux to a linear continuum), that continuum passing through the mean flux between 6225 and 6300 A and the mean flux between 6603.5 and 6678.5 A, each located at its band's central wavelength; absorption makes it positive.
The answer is 0.8 A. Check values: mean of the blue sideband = 12.1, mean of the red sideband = 11.4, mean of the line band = 11.6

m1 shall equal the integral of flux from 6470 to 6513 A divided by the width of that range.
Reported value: 11.6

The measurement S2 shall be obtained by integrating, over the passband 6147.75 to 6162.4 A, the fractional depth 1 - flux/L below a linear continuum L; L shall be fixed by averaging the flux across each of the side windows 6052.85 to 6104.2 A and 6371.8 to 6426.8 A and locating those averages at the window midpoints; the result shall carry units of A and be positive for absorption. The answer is 0.15 A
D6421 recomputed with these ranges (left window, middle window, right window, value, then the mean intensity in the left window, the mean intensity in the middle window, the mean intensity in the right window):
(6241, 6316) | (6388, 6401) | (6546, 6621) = 0.00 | 12.1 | 11.8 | 11.3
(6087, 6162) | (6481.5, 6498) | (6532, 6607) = 0.02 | 12.2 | 11.2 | 11.3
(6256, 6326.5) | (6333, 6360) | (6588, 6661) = 0.02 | 12.1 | 11.8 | 11.5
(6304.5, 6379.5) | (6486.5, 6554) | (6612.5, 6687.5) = 0.01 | 11.9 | 11.5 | 11.4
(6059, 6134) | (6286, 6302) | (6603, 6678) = -0.02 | 12.3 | 12.2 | 11.4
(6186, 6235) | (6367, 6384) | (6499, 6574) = -0.03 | 12.1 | 12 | 11.3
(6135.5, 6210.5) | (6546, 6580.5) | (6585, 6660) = 0.05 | 12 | 11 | 11.5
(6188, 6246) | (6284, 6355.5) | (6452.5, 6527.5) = -0.01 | 12.1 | 12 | 11.6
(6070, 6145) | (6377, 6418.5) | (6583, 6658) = 0.00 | 12.2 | 11.8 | 11.5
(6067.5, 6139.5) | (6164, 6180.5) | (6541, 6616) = 0.03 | 12.2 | 11.8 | 11.3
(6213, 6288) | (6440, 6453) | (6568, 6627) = 0.00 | 12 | 11.8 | 11.5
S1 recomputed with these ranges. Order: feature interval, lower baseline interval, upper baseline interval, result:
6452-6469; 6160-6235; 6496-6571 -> -0.26 A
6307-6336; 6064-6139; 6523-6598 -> -0.34 A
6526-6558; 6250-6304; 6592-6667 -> 0.40 A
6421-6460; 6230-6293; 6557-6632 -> -0.28 A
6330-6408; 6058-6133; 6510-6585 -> -1.00 A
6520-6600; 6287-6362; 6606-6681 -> 1.72 A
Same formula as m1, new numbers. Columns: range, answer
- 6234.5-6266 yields 12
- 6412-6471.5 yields 11.7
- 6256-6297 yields 12.1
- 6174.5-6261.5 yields 12.1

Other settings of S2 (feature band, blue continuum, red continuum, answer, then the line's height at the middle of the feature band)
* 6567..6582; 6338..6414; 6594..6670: 0.1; 11.6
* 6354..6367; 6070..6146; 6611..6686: 0.1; 11.8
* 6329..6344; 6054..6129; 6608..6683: 0.1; 11.9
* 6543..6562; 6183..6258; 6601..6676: 0.9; 11.6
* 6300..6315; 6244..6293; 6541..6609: 0.0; 12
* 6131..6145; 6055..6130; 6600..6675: 0.2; 12.2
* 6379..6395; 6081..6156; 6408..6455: -0.1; 11.8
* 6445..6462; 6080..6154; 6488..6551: -0.1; 11.6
